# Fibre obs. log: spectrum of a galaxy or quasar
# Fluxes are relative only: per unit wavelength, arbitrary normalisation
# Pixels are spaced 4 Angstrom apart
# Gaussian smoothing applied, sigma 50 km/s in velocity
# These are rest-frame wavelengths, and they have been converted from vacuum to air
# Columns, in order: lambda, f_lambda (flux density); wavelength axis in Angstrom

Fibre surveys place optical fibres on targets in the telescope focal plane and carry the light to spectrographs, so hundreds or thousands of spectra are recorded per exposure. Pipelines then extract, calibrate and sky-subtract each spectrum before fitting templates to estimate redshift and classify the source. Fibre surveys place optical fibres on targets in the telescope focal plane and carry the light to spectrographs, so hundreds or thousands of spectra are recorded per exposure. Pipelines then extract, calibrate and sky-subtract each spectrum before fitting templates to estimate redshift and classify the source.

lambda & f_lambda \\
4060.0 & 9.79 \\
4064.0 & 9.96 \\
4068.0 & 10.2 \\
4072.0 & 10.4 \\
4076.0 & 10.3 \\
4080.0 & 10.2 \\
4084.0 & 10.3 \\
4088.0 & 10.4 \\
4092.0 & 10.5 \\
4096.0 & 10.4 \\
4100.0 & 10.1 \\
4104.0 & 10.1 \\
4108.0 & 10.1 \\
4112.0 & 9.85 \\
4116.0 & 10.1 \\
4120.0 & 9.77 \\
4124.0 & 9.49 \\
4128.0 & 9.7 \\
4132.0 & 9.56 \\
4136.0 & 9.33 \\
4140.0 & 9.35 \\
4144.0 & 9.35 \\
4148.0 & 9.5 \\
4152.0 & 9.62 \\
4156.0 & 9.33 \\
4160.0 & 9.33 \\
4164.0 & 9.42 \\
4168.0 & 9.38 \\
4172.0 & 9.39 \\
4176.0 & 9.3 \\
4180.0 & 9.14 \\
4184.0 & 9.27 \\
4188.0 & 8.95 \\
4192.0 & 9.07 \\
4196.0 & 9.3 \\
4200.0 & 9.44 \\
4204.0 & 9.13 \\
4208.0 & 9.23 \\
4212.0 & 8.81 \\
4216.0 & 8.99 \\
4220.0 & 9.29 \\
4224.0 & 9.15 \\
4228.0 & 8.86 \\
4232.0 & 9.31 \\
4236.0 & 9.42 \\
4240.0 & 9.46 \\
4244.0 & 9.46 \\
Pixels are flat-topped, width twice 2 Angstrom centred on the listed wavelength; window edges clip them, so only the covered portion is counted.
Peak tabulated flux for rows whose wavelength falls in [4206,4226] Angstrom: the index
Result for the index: 9.29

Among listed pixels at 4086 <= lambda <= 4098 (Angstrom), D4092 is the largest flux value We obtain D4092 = 10.5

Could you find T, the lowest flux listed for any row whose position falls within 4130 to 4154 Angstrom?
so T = 9.33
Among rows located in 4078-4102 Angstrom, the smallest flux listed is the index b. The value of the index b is 10.1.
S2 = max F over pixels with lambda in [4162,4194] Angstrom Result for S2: 9.42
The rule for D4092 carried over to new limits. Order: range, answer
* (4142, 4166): 9.62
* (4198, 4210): 9.44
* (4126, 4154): 9.7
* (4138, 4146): 9.35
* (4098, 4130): 10.1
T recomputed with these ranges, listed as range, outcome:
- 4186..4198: 8.95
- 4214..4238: 8.86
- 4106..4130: 9.49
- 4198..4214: 8.81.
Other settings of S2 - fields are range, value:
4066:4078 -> 10.4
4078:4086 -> 10.3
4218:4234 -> 9.31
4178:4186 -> 9.27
